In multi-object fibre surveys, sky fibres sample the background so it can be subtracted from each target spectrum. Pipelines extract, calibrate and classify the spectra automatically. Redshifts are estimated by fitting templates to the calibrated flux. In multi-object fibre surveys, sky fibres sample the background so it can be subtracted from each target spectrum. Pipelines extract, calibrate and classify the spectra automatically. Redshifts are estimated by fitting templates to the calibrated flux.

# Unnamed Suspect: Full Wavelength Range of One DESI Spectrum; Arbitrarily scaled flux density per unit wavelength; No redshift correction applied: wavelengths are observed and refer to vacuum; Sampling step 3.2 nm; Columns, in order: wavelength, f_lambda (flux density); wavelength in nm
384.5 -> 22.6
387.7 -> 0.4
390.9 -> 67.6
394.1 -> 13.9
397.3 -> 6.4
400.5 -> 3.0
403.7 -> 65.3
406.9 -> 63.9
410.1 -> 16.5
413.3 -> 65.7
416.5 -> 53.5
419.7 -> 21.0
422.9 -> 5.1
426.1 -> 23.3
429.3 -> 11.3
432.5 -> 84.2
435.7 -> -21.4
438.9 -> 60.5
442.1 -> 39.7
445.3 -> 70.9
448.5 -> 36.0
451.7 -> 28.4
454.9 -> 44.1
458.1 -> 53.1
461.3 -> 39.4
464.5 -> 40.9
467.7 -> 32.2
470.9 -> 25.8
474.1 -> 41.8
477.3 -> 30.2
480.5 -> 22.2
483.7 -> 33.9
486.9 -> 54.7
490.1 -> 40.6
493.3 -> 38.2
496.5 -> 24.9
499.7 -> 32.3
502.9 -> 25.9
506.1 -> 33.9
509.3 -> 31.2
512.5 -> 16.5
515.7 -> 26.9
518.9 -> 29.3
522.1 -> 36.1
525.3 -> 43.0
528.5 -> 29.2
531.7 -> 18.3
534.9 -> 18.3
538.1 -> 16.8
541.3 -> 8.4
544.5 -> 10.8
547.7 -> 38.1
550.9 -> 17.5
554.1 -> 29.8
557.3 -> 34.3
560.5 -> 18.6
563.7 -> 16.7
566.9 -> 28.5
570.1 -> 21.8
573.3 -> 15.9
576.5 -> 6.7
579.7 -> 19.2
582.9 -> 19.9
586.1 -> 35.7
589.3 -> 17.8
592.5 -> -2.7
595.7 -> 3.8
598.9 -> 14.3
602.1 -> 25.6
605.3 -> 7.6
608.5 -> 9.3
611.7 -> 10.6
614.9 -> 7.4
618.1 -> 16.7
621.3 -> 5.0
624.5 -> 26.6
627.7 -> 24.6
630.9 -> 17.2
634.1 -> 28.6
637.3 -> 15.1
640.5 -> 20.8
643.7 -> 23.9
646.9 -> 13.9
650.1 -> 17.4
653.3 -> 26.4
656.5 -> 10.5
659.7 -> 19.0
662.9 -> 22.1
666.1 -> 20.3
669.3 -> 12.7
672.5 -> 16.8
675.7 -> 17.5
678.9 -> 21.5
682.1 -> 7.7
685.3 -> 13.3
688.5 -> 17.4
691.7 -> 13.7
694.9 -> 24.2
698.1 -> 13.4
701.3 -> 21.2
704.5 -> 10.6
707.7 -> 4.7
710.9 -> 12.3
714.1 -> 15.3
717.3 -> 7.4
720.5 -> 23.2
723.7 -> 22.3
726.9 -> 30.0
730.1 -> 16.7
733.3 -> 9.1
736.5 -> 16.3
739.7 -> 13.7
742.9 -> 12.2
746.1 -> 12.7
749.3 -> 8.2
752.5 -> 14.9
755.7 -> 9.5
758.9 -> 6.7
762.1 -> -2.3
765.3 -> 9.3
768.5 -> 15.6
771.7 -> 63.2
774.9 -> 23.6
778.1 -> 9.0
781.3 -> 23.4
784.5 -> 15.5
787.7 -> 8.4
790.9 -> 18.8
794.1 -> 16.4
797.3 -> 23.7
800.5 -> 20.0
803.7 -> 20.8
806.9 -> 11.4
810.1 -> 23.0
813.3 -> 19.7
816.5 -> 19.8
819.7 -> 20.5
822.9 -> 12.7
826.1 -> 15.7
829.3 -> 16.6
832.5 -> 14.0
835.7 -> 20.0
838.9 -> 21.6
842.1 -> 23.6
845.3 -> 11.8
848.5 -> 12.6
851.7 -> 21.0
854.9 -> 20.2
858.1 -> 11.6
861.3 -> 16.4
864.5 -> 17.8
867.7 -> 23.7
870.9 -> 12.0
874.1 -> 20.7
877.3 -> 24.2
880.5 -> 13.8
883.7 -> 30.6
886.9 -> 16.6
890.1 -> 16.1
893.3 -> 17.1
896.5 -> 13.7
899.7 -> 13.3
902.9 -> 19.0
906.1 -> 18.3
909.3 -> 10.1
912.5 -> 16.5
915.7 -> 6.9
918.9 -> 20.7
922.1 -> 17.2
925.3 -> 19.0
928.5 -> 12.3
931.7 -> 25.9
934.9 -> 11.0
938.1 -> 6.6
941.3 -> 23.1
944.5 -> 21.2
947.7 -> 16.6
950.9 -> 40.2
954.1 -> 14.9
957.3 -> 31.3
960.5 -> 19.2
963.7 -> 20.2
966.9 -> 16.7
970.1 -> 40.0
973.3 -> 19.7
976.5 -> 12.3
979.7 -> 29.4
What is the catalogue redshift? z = 1.073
